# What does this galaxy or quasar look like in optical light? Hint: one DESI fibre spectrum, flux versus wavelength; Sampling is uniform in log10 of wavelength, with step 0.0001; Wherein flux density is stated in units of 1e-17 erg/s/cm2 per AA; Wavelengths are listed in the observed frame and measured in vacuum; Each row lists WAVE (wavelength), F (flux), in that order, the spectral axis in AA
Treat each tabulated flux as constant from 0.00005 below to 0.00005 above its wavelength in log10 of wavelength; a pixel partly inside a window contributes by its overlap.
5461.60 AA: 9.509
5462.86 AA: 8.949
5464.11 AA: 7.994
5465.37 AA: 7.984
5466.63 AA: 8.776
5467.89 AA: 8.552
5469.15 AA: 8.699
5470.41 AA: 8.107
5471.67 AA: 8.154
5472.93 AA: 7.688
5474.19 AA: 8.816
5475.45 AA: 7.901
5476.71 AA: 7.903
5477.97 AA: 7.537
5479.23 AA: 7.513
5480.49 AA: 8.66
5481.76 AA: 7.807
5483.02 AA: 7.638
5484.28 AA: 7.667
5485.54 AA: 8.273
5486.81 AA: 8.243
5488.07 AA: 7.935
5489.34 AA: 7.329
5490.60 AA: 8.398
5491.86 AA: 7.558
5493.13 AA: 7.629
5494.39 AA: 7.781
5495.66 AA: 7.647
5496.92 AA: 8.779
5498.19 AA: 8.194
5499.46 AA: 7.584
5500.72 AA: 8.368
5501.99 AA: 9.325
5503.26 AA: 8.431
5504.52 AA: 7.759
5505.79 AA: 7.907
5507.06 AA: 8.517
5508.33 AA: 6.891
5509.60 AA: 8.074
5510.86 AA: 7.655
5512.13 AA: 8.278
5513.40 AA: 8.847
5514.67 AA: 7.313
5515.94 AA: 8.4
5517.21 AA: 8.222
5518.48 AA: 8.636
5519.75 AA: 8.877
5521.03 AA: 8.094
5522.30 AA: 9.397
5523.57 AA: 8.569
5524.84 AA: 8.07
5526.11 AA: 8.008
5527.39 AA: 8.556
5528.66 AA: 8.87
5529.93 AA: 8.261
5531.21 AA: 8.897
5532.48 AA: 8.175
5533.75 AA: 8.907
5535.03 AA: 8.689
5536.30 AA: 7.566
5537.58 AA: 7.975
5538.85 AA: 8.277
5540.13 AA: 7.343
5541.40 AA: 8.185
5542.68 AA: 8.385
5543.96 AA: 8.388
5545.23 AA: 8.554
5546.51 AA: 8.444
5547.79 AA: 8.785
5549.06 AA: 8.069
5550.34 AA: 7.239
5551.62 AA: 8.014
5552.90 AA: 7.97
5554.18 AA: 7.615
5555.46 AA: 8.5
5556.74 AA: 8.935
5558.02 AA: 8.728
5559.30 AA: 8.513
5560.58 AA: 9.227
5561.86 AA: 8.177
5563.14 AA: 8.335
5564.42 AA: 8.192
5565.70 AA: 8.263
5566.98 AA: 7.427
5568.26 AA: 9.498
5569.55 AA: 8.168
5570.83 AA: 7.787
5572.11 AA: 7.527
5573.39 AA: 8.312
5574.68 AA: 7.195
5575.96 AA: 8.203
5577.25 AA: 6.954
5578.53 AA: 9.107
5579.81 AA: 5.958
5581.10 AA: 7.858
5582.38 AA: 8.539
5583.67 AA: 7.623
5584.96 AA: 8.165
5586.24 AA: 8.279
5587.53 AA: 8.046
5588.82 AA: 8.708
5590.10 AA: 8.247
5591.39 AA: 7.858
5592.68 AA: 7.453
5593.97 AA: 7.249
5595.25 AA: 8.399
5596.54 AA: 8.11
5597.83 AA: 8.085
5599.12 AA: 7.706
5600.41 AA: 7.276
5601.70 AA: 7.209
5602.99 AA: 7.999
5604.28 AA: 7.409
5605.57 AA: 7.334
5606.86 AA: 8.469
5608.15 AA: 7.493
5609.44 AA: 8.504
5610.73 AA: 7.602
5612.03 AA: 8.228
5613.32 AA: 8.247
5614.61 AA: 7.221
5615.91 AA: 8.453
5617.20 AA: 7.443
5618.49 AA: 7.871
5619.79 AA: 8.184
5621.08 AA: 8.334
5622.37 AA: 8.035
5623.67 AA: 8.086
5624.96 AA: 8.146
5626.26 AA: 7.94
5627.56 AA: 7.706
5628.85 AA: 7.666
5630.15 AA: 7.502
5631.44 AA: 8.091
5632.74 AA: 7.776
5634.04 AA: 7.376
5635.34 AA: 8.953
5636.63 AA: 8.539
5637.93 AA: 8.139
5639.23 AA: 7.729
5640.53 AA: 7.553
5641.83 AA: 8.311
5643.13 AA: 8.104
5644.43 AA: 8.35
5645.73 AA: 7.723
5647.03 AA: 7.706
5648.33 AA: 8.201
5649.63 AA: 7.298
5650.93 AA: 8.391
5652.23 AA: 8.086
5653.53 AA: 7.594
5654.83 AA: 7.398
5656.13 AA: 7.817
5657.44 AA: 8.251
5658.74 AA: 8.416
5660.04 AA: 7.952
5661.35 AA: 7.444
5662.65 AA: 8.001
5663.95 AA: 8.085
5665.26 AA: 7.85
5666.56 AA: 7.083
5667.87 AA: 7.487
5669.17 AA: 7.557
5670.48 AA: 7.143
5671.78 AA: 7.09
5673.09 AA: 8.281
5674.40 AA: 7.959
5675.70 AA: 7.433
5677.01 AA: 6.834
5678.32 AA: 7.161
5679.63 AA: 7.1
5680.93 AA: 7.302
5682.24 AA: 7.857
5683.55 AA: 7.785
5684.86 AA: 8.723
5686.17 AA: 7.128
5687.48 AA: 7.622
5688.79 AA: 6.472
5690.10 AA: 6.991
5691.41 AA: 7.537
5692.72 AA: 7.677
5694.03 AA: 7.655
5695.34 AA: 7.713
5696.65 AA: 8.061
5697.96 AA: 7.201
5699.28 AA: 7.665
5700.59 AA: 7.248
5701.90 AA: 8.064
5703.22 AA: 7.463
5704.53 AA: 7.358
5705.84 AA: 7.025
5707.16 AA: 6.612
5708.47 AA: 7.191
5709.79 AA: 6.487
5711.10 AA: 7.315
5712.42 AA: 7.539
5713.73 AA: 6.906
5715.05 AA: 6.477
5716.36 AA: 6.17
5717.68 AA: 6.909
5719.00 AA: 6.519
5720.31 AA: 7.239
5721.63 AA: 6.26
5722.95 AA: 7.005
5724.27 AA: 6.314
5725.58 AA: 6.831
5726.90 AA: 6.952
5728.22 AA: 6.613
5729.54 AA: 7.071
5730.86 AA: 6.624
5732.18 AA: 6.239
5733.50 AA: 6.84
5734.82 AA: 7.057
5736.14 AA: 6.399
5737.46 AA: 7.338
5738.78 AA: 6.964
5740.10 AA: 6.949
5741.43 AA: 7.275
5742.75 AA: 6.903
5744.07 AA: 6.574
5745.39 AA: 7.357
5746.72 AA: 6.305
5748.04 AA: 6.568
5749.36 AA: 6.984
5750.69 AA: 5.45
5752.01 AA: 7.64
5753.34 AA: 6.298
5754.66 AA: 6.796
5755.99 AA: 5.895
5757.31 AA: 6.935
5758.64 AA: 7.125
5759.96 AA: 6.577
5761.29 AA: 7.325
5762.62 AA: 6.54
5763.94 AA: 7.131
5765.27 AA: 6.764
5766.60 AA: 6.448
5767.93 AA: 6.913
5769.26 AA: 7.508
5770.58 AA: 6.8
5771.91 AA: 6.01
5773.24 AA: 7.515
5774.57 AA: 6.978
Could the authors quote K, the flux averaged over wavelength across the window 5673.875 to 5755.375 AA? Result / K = 7.06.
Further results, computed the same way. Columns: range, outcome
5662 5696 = 7.52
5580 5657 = 7.92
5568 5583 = 7.89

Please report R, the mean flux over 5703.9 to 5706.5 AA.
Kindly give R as 7.19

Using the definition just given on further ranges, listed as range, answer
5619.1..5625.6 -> 8.16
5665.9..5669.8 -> 7.39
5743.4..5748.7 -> 6.71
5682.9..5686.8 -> 7.88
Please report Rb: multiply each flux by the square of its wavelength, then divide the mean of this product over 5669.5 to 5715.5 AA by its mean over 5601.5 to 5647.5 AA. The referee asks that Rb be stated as 0.95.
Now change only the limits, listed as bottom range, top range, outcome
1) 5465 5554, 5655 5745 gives 0.95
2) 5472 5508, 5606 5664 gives 1.05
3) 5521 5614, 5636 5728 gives 0.96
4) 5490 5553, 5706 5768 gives 0.89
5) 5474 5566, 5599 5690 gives 0.99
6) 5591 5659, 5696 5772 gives 0.91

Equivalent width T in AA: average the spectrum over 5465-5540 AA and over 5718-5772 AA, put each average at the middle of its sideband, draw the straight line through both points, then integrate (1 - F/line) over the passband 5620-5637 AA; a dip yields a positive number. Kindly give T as -1.28 AA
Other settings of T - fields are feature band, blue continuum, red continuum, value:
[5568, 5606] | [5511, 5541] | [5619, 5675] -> 1.2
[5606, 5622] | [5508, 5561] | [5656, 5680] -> -0.2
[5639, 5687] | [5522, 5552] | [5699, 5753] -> -2.4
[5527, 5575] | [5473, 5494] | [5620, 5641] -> -1.9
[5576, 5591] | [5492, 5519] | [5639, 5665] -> 0.1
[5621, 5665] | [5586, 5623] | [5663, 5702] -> -1.4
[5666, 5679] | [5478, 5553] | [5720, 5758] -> -0.4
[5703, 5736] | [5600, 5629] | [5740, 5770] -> 1.1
